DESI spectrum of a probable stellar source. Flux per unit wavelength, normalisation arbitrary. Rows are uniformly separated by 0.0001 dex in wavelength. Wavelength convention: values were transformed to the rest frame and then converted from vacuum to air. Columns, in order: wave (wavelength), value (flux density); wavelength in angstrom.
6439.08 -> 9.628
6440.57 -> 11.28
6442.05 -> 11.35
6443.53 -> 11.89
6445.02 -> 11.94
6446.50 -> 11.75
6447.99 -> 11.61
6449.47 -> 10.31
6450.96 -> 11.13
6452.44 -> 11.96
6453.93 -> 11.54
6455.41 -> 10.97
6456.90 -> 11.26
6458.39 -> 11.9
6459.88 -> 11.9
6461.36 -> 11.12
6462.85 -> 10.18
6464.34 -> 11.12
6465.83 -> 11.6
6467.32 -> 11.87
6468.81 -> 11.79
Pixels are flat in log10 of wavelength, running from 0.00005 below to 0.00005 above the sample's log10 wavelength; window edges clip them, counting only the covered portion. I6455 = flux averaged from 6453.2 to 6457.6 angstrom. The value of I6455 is 11.3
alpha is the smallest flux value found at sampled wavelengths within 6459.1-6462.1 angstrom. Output 11.12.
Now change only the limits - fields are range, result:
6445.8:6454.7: 10.31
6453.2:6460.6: 10.97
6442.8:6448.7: 11.61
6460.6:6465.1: 10.18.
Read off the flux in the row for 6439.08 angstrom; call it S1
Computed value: 9.628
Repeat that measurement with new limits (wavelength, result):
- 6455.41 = 10.97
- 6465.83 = 11.6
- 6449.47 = 10.31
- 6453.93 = 11.54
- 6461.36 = 11.12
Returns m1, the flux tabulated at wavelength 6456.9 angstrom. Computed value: 11.26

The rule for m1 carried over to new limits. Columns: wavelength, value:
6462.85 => 10.18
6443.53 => 11.89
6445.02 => 11.94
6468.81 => 11.79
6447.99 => 11.61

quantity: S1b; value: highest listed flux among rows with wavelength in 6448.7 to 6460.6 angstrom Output 11.96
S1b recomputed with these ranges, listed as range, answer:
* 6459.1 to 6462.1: 11.9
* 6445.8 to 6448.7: 11.75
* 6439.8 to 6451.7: 11.94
